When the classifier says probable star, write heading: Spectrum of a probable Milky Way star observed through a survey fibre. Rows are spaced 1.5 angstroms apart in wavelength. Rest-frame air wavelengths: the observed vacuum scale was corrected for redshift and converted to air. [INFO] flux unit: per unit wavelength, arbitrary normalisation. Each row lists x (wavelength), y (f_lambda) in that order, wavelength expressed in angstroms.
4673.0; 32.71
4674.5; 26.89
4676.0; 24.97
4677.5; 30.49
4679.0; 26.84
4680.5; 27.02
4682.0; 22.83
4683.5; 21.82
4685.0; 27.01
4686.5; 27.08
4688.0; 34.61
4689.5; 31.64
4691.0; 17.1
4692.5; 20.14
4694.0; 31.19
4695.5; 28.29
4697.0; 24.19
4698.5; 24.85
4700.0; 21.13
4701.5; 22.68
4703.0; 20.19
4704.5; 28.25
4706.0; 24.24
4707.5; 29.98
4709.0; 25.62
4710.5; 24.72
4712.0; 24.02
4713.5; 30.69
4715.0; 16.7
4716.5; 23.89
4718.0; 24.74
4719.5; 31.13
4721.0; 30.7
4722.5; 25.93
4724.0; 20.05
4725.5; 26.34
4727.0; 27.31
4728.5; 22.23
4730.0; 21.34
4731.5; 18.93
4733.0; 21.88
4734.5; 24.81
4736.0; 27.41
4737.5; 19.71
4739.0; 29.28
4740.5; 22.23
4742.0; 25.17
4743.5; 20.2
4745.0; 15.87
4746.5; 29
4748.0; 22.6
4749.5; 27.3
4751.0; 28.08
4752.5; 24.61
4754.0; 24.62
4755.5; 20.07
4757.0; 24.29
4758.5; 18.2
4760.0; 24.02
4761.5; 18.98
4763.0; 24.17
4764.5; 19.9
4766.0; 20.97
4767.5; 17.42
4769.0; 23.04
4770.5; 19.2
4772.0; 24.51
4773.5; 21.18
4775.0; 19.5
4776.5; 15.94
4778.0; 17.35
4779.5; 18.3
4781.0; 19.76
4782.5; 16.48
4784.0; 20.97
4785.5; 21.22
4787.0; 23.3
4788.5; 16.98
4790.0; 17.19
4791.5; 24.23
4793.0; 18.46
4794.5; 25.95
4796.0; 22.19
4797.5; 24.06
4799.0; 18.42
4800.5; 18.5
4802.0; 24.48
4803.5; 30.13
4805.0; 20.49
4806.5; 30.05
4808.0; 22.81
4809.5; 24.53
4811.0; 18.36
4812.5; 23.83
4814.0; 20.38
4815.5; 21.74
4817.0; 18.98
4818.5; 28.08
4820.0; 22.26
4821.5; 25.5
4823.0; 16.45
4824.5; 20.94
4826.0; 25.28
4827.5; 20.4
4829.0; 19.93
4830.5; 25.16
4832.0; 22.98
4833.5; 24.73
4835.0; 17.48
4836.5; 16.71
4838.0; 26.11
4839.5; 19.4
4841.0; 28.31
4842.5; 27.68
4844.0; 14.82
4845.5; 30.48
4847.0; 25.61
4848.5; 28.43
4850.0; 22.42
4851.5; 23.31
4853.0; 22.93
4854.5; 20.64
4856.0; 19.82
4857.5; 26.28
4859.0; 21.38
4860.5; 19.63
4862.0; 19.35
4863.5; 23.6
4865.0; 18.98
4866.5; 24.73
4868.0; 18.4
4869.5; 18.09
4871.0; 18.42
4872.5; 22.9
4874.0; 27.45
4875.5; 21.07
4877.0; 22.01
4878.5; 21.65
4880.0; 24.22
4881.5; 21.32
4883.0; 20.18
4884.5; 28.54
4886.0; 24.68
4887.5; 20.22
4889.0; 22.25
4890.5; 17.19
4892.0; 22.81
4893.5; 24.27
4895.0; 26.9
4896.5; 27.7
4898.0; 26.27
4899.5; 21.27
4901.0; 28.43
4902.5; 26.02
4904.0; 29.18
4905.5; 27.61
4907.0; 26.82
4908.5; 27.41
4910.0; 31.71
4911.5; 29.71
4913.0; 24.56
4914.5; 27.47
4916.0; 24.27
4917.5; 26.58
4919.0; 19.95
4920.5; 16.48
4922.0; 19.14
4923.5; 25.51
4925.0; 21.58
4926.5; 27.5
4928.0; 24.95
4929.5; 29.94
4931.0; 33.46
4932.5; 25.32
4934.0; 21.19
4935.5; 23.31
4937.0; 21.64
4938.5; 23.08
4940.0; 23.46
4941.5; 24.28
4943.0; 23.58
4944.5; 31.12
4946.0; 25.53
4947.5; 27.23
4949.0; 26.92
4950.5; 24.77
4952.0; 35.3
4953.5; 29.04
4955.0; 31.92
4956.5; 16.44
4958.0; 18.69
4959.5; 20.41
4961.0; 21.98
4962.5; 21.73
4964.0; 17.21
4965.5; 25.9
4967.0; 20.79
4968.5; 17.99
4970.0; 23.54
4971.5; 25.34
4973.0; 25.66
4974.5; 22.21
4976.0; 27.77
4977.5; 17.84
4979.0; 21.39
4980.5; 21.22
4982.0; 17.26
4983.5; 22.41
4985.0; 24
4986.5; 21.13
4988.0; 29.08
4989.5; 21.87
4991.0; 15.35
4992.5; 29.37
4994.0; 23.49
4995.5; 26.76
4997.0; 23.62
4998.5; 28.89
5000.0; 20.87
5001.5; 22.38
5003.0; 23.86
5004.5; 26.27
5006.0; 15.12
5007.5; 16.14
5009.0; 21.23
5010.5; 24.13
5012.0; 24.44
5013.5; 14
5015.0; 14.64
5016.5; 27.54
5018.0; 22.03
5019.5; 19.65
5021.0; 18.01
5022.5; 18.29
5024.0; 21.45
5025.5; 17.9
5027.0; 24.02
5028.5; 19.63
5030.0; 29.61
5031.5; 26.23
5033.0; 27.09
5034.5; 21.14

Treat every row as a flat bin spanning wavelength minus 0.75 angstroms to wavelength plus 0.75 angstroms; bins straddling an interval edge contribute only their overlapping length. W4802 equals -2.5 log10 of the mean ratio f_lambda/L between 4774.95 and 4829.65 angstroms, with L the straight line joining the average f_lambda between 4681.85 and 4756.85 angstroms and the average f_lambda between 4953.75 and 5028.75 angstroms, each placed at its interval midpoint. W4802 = 0.11 mag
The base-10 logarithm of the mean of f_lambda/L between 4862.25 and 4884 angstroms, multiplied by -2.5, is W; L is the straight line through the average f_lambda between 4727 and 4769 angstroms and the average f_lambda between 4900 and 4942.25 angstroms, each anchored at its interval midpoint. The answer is 0.14 mag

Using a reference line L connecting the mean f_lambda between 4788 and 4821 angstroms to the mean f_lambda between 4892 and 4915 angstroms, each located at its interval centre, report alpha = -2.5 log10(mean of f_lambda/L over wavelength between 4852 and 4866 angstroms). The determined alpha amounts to 0.16 mag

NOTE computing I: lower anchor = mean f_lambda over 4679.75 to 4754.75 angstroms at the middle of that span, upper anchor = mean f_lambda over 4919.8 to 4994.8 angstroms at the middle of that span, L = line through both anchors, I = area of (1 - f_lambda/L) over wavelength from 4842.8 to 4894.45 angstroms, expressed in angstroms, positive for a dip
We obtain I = 3.8 angstroms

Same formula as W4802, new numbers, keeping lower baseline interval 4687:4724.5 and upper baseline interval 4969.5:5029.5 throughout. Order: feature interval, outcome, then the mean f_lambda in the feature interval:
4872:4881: 0.01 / 23.2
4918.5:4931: -0.04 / 23.8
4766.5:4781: 0.25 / 19.6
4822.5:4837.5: 0.14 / 21.2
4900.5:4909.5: -0.19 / 27.7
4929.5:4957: -0.16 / 26.2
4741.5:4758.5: 0.07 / 23.5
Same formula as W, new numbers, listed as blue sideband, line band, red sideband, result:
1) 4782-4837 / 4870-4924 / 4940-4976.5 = -0.04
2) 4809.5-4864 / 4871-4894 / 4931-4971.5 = 0.03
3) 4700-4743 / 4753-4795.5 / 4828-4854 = 0.16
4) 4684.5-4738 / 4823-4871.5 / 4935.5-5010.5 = 0.09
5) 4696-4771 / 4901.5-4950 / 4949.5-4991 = -0.11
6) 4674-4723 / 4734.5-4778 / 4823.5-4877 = 0.10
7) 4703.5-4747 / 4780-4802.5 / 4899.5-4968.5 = 0.19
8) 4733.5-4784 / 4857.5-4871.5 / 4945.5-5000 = 0.10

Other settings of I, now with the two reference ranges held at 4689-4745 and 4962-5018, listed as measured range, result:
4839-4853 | -0.67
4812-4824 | 0.77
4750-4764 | 0.62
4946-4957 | -2.42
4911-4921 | -0.60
